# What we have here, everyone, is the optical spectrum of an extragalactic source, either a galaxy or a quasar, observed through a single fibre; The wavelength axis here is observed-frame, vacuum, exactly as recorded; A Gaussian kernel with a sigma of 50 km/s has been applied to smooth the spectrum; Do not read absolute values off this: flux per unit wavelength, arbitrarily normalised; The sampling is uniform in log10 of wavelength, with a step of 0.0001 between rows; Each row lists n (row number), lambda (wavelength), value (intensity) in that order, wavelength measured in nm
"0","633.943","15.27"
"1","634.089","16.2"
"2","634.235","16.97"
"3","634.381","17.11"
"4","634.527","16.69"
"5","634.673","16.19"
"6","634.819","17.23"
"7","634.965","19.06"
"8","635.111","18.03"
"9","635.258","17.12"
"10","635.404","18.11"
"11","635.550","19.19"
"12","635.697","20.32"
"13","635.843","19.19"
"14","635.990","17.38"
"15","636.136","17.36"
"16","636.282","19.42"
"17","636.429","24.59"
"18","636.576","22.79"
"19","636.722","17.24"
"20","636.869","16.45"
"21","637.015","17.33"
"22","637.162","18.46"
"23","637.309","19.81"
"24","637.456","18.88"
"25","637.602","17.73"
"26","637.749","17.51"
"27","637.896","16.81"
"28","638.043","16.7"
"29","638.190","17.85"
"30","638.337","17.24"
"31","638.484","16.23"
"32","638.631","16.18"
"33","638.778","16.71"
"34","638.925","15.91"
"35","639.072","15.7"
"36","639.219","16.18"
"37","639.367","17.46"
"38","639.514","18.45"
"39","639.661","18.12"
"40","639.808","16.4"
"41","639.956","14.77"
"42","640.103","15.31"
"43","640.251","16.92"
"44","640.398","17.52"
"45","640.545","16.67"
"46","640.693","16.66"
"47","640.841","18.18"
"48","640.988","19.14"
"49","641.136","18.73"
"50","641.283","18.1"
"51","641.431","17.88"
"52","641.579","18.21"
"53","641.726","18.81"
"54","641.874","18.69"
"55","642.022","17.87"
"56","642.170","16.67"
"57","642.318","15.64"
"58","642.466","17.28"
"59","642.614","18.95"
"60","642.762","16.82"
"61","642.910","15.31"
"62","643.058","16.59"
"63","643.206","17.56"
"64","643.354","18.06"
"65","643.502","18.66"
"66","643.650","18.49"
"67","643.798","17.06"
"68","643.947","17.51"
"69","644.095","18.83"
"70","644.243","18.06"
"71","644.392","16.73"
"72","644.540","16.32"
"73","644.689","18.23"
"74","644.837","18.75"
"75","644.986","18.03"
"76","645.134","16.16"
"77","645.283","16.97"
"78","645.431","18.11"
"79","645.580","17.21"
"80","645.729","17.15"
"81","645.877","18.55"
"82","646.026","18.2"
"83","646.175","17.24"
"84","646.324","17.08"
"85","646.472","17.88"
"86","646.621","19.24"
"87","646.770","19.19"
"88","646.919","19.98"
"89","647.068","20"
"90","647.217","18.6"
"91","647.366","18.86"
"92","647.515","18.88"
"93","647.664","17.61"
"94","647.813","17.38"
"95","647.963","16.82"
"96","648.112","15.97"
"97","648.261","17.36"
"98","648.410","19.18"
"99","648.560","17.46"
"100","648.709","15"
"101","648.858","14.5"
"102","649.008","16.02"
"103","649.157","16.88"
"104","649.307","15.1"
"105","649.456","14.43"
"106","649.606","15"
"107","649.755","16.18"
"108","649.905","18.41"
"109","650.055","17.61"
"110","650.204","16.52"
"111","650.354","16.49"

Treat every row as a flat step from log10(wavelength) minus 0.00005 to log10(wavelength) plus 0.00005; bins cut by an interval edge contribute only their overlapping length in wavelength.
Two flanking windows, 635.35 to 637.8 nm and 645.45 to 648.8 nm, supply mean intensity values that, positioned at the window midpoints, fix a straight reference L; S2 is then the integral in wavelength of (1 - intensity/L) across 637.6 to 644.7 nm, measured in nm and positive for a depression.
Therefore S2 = 0.468 nm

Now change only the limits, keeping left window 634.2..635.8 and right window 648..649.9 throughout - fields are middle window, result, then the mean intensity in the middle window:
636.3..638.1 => -0.11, 18.7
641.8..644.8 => -0.11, 17.5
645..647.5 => -0.25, 18.2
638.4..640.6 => 0.10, 16.6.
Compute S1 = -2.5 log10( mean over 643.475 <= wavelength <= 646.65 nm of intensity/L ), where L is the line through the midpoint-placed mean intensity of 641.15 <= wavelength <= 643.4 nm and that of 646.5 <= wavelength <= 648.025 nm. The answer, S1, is 0.026 mag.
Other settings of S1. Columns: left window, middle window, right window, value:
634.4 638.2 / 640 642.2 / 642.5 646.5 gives 0.01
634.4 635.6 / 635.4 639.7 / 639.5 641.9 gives -0.03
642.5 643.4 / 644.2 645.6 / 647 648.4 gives 0.00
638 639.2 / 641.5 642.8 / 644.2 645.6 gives -0.04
